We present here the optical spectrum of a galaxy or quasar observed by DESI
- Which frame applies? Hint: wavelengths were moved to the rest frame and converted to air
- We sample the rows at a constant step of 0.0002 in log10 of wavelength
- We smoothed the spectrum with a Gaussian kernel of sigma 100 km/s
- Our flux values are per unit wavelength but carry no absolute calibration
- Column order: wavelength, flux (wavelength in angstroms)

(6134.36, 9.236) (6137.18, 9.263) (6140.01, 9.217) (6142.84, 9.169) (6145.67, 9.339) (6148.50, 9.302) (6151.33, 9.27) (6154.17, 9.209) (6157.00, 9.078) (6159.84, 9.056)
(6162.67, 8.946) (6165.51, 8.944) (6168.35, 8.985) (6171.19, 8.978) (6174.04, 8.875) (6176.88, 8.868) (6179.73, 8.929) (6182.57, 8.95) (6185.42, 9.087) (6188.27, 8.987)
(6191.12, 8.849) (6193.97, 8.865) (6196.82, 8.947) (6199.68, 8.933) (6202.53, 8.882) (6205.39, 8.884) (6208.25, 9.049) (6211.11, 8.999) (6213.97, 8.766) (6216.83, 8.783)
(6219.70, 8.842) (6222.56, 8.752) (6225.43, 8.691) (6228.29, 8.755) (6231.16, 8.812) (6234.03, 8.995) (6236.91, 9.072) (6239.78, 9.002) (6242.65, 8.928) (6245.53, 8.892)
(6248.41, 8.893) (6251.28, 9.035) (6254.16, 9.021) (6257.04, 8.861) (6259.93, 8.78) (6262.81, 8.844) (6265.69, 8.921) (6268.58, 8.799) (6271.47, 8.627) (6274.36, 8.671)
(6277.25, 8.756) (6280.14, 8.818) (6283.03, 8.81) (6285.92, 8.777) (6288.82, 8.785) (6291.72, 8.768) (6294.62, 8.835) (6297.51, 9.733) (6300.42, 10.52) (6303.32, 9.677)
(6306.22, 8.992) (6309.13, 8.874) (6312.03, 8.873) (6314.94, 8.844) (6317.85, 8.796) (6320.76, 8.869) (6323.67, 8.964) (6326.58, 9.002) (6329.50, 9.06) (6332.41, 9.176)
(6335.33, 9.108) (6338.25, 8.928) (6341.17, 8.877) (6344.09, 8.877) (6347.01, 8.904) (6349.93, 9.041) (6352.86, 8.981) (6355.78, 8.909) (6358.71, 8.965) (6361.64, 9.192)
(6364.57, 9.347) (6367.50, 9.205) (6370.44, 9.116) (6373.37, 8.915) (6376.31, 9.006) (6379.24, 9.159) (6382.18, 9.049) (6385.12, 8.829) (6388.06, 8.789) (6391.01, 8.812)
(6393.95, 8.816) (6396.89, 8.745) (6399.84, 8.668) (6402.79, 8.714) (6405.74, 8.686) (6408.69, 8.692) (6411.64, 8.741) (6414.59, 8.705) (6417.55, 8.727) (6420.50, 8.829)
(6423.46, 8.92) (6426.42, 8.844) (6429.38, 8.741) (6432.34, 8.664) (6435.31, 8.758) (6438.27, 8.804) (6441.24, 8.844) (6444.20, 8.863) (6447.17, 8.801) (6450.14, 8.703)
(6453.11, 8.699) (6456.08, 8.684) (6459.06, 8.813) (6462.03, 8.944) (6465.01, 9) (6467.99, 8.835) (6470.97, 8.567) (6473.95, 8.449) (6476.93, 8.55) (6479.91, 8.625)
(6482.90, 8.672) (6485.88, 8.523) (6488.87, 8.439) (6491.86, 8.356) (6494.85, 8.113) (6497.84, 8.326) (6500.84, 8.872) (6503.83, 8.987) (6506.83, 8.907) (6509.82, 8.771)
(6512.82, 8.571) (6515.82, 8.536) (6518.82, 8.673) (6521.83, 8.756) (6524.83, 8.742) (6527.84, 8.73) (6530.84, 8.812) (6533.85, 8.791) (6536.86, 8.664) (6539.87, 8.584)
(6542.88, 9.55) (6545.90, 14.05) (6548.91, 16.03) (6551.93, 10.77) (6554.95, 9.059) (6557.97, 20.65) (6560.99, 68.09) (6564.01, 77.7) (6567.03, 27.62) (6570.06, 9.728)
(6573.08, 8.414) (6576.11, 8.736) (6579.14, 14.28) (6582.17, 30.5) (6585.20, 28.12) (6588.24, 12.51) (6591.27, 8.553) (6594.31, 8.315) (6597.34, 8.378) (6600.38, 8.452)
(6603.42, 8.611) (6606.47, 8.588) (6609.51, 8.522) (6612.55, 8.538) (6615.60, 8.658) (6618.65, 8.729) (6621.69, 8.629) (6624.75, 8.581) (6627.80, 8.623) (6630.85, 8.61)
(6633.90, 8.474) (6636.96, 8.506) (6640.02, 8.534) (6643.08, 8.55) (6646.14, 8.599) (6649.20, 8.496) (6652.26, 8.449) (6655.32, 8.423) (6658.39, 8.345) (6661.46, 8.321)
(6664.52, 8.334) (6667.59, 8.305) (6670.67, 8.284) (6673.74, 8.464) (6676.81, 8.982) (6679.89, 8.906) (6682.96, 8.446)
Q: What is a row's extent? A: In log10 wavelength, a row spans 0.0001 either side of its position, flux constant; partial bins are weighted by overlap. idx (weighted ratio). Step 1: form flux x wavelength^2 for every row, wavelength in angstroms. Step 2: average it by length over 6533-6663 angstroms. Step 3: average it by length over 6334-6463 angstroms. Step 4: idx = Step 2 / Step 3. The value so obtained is 1.7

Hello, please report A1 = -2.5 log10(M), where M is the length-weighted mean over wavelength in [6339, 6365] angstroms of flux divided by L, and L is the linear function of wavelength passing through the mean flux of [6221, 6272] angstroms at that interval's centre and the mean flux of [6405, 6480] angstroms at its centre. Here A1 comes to -0.023 mag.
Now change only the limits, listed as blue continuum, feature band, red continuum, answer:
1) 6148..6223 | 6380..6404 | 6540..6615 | 0.47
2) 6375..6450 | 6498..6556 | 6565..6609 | 0.29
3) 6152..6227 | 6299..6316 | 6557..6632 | 0.21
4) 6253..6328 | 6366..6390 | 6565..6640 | 0.09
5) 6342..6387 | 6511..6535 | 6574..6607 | 0.35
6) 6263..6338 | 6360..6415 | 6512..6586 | 0.32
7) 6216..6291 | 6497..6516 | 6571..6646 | 0.16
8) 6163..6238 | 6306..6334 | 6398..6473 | -0.01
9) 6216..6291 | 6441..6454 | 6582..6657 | 0.08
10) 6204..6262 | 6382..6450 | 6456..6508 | -0.01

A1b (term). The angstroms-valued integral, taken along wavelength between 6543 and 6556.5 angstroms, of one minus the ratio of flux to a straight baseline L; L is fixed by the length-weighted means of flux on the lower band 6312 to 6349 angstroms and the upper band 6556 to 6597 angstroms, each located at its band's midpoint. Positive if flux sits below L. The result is 6.18 angstroms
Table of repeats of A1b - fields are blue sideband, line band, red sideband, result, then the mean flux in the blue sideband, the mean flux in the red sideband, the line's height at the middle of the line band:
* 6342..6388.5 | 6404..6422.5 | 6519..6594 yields 4.11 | 9.02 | 17.8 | 11.2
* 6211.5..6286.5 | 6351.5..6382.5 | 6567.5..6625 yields 2.29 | 8.85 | 11.7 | 9.8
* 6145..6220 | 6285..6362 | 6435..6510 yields -1.83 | 8.98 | 8.69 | 8.84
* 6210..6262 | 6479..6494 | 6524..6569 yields 8.01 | 8.88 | 20.5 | 18.2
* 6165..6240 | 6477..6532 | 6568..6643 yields 9.04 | 8.9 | 10.8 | 10.3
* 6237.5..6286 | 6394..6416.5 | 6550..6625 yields 6.88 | 8.86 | 17.3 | 12.6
